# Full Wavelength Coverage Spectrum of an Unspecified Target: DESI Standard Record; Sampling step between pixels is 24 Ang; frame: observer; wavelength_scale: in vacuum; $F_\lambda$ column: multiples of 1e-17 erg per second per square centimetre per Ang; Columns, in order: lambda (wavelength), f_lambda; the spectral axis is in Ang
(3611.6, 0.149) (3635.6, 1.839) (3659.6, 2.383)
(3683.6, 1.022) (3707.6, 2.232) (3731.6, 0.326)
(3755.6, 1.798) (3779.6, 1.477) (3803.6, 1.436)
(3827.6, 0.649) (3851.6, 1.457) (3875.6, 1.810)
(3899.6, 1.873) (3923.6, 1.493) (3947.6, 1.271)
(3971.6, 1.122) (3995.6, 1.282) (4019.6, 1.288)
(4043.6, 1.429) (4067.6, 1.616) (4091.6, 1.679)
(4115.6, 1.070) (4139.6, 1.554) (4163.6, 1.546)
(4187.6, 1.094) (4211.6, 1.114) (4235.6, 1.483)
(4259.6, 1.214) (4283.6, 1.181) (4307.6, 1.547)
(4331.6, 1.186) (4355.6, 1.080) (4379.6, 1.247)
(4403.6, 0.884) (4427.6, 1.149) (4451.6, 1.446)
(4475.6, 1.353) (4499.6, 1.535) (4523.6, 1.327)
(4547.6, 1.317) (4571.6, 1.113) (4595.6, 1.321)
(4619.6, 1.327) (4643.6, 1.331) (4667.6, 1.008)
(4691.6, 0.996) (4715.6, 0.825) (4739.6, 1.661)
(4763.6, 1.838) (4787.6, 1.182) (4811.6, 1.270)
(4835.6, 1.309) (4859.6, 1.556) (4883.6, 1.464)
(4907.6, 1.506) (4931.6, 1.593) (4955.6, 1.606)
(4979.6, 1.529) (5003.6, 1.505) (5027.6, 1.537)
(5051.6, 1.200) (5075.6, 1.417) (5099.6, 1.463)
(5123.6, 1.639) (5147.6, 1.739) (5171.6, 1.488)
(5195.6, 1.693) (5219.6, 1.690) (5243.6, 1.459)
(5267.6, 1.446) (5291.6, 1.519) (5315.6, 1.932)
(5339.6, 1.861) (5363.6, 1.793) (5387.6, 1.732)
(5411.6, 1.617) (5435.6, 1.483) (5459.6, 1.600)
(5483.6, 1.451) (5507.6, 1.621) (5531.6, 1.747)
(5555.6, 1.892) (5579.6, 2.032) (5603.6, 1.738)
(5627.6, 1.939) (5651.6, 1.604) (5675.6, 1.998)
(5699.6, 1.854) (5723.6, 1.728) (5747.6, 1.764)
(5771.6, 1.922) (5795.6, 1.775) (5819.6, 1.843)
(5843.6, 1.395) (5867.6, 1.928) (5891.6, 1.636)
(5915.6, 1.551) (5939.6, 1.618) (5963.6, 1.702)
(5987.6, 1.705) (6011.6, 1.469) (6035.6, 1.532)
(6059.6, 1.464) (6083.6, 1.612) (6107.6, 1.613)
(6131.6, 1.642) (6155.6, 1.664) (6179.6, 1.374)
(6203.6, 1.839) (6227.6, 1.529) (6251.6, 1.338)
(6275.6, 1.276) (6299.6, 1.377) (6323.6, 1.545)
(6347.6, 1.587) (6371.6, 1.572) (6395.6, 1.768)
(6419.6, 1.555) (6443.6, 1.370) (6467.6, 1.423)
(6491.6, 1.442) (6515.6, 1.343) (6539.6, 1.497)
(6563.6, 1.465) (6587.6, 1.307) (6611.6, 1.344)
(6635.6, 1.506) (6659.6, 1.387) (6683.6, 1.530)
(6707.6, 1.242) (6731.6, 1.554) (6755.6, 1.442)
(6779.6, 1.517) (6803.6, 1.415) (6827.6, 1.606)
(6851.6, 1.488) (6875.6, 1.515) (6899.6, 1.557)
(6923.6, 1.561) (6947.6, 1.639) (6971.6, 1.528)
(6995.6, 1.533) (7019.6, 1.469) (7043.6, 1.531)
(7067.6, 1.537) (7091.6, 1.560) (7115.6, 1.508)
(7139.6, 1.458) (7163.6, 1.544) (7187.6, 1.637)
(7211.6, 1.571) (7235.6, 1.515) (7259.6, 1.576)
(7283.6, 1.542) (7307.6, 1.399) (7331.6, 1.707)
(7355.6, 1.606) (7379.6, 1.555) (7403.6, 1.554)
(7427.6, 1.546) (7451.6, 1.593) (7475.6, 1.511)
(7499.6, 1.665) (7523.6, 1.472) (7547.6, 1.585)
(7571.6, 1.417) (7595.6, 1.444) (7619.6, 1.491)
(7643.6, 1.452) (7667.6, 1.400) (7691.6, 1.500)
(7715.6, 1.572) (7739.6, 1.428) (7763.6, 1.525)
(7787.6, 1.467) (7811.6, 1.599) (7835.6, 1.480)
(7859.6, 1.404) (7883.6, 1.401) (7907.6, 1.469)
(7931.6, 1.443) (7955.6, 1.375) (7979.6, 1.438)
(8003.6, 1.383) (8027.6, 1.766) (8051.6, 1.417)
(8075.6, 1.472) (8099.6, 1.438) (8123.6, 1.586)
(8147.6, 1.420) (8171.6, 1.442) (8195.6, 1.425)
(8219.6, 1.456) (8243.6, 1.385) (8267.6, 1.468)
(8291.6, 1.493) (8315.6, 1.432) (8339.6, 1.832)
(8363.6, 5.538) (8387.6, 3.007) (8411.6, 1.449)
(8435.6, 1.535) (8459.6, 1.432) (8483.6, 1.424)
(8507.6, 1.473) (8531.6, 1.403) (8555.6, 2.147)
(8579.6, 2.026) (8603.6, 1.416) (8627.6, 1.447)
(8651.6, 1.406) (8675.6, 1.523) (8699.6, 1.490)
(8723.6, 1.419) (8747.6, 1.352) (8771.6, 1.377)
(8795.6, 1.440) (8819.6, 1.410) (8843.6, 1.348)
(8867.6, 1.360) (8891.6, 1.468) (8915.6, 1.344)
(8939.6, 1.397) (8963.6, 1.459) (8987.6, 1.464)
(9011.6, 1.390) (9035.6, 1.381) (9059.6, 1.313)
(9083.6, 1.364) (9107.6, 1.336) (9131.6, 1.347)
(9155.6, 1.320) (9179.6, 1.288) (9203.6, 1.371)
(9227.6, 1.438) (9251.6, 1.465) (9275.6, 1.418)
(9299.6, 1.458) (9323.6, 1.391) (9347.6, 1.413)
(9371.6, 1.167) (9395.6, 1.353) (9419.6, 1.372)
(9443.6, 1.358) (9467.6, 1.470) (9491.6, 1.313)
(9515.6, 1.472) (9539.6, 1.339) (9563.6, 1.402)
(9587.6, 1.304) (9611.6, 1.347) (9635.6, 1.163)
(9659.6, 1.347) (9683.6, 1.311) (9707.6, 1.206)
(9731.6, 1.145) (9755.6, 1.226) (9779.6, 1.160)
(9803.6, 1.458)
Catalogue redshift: 0.27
